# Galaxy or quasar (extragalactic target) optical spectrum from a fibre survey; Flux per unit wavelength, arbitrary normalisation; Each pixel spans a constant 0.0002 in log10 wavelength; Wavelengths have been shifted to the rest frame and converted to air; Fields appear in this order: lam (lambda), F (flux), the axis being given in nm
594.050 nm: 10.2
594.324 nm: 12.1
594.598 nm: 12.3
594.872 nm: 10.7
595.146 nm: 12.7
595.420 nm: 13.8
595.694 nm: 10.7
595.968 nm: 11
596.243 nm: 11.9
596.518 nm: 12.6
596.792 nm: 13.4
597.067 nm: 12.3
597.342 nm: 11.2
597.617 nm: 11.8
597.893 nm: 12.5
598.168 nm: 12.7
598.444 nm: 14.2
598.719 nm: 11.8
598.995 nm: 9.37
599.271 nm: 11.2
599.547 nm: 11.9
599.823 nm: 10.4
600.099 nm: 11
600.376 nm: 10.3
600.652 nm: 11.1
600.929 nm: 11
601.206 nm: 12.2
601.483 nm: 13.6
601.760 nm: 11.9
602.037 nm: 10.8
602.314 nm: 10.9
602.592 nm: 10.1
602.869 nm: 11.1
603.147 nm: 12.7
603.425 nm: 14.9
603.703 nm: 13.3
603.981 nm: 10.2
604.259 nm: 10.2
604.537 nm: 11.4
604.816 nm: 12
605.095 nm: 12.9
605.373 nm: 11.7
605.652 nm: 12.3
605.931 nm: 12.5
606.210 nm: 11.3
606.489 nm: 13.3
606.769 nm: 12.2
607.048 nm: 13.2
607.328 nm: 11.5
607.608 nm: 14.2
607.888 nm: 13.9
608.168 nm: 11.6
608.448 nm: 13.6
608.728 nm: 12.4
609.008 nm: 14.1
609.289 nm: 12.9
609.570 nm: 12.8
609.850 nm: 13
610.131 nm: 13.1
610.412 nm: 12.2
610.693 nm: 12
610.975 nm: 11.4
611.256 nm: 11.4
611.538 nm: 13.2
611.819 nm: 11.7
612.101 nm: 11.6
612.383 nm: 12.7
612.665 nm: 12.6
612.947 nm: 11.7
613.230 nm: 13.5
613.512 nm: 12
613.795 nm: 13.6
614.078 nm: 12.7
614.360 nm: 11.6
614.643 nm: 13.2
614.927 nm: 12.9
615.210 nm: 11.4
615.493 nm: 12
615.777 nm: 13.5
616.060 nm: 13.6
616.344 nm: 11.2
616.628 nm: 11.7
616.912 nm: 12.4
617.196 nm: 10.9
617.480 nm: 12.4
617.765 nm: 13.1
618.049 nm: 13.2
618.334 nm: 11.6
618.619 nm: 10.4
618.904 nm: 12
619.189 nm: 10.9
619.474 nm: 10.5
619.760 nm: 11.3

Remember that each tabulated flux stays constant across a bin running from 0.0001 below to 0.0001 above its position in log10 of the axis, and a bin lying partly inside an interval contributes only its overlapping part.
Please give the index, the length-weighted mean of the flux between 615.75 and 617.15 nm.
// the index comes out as 12.3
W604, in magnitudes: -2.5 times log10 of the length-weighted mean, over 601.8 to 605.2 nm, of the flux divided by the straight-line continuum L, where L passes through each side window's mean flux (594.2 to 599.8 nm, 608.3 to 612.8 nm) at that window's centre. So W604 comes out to 0.05 mag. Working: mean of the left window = 12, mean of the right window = 12.5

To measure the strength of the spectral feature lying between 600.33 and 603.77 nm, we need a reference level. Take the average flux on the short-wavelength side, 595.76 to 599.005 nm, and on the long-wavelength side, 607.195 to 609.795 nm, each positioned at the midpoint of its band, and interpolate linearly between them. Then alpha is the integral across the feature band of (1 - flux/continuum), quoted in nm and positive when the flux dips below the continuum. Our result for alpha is 0.18 nm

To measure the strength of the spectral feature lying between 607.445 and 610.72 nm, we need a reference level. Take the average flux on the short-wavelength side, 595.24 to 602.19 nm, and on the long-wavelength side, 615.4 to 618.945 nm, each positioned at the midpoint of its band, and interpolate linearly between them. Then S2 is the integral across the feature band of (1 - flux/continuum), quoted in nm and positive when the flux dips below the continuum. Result -0.28 nm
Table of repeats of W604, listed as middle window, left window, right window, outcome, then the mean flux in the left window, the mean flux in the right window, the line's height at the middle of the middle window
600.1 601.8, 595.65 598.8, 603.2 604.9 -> 0.05 mag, 12.2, 12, 12.1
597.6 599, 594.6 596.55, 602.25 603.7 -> -0.03 mag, 11.9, 12.1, 12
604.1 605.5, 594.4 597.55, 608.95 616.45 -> 0.06 mag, 12.1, 12.5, 12.3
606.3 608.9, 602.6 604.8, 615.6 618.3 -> -0.07 mag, 11.9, 12.4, 12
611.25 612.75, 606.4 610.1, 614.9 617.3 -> 0.03 mag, 13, 12.2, 12.6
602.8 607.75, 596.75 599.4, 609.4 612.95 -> -0.01 mag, 12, 12.3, 12.2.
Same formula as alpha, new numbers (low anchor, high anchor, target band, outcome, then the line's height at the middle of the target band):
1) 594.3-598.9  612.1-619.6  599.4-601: 0.16 nm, 12.2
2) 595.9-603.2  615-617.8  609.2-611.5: -0.07 nm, 12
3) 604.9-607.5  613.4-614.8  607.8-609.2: -0.07 nm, 12.4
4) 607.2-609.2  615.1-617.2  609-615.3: 0.07 nm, 12.6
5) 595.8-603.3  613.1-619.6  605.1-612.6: -0.37 nm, 12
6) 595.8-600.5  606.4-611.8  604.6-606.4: 0.04 nm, 12.4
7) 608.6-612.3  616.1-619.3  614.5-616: -0.07 nm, 12.1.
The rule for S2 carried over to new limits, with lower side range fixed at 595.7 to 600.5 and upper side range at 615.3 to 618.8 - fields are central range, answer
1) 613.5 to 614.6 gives -0.05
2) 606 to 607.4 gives -0.05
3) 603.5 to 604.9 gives 0.04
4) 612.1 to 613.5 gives -0.05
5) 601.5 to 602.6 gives 0.05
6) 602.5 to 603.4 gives 0.00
